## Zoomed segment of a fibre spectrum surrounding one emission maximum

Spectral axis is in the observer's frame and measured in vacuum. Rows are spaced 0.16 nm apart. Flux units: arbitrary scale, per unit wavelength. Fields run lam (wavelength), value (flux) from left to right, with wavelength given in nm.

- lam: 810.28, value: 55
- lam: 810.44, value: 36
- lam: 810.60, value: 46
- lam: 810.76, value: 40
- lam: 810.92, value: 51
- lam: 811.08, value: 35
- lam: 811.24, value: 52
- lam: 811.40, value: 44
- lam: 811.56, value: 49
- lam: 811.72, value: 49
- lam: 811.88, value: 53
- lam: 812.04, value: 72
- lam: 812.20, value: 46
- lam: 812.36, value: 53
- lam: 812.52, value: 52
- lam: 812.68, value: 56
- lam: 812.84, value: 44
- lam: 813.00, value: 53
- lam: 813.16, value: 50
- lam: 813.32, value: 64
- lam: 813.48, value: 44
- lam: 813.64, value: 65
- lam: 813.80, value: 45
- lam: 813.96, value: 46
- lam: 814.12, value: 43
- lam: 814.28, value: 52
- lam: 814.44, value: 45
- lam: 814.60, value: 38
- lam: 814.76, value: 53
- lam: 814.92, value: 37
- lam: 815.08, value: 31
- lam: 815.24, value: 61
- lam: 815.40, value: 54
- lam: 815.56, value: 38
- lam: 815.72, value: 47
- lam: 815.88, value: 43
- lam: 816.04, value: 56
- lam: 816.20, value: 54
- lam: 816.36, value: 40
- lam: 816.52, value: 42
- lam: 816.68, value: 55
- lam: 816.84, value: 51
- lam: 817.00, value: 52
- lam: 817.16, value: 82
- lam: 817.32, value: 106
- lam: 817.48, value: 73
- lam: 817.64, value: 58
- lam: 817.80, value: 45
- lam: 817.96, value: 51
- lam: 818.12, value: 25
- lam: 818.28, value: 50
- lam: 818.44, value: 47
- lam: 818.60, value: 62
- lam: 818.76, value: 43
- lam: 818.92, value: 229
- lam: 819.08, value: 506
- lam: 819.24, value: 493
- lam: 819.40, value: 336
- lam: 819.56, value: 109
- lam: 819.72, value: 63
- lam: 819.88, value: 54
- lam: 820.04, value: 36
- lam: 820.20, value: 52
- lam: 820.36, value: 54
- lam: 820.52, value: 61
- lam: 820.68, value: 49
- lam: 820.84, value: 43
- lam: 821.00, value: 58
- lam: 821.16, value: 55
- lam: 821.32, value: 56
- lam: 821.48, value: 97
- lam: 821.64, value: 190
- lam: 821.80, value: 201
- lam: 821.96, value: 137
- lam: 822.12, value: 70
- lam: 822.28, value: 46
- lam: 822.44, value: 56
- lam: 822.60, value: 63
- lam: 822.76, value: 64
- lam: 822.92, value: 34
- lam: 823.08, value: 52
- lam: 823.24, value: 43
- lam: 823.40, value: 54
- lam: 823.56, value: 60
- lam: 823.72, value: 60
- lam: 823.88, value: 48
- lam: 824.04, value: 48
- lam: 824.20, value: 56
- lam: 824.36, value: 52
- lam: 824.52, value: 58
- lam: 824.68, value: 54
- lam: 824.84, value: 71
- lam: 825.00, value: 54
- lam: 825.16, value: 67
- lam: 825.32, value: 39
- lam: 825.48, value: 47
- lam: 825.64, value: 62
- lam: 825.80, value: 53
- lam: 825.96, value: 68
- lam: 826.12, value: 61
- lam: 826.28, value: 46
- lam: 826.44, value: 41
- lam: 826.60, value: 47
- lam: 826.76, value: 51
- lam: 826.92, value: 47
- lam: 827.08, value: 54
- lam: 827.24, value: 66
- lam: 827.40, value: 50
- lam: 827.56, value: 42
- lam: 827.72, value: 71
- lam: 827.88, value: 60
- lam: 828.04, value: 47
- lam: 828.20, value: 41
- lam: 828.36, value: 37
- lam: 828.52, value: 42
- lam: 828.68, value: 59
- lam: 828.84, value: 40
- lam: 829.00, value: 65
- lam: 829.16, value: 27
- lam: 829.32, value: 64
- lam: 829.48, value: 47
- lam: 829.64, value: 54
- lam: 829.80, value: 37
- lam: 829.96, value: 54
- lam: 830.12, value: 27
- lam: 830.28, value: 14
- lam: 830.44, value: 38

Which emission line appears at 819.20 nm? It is H-alpha 6563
